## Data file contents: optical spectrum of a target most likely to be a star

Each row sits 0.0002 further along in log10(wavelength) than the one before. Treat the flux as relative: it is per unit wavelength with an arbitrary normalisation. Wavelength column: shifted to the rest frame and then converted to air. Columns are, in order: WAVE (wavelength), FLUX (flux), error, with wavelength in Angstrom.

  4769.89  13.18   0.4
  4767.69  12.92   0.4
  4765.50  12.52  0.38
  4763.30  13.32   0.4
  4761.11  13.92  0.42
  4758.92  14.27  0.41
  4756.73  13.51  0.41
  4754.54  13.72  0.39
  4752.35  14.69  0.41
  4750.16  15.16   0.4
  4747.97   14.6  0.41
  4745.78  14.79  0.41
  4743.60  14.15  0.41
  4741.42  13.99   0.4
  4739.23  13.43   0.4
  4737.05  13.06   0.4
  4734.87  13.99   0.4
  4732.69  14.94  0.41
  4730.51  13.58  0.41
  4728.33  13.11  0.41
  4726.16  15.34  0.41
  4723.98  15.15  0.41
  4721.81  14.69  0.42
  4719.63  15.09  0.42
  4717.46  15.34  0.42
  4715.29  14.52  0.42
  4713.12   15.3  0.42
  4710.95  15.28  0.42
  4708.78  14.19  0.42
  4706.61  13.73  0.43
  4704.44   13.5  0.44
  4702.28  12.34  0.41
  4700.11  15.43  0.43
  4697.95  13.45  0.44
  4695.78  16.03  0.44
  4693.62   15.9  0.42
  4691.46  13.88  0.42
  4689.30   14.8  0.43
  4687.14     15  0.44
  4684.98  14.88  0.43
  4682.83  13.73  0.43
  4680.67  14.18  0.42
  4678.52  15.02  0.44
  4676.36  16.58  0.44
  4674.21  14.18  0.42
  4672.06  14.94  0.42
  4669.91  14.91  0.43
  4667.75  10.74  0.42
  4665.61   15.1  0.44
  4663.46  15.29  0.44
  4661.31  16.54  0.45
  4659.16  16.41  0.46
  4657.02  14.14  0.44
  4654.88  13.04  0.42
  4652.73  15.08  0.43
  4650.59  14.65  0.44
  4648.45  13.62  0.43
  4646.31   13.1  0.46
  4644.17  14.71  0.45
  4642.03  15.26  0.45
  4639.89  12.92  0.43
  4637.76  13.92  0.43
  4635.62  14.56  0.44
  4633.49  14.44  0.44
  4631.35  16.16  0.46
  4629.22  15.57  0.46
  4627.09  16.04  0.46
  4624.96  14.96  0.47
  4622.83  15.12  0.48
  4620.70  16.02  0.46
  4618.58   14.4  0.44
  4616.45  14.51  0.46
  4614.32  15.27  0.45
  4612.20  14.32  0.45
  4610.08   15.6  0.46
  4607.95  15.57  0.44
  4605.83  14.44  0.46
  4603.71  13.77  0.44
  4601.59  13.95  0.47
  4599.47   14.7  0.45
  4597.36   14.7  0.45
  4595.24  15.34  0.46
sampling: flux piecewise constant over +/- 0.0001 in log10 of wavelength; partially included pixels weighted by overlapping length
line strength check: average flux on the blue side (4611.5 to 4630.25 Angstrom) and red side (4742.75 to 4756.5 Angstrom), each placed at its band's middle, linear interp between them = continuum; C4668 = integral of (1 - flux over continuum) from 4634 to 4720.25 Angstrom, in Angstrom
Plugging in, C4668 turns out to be 1.8 Angstrom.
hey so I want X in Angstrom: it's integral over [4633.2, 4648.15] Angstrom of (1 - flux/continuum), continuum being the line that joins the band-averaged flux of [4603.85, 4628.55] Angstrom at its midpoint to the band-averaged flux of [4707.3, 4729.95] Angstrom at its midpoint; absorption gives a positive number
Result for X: 0.9 Angstrom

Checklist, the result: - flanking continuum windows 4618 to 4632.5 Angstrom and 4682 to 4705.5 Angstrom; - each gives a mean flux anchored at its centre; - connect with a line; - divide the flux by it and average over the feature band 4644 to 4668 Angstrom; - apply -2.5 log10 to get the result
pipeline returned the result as 0.04 mag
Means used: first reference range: 15.5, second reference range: 14.5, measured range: 14.5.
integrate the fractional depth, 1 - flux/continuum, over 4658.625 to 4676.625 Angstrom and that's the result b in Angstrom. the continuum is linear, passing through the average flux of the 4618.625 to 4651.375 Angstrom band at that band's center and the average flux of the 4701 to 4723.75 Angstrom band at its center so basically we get -0.3 Angstrom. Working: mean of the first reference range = 14.7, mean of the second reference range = 14.4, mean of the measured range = 14.8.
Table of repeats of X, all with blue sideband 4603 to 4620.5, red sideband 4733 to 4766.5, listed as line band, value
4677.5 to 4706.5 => -0.2 Angstrom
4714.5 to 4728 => -0.7 Angstrom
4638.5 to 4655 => 0.6 Angstrom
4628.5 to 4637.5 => -0.2 Angstrom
